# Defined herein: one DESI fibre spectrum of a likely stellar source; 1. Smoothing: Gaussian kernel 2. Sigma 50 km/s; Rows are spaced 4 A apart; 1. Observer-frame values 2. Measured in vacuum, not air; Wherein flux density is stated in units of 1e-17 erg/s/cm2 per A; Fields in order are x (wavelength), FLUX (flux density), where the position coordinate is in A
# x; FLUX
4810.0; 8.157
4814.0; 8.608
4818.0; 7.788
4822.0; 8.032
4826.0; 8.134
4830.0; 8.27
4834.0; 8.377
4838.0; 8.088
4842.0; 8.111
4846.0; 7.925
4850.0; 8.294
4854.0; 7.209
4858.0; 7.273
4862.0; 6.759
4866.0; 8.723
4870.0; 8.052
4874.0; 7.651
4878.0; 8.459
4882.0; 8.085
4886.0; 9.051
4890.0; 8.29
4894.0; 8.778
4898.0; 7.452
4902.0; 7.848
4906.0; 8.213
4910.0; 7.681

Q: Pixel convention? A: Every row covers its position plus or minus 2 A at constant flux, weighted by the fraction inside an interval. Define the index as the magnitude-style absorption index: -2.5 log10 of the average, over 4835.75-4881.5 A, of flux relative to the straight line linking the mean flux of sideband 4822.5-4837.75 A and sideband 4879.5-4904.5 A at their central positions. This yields 0.048 mag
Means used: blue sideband 8.22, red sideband 8.25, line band 7.88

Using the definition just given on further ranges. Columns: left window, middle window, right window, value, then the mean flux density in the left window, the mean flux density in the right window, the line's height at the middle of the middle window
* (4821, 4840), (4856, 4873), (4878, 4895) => 0.09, 8.19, 8.53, 8.39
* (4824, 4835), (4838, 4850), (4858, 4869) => -0.01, 8.25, 7.68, 8.01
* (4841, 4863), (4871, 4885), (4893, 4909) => -0.04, 7.61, 8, 7.82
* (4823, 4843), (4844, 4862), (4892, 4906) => 0.08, 8.19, 8.05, 8.15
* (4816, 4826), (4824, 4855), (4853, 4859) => -0.07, 7.95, 7.24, 7.58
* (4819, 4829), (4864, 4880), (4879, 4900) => 0.01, 8.07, 8.34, 8.27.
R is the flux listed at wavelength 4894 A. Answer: 8.778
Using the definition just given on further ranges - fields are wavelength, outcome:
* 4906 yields 8.213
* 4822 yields 8.032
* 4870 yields 8.052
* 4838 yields 8.088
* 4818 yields 7.788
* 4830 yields 8.27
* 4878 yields 8.459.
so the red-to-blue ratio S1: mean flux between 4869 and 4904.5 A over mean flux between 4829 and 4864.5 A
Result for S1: 1.05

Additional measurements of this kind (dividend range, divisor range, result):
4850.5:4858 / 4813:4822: 0.92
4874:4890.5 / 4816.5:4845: 1.03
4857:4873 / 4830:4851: 0.95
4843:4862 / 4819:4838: 0.93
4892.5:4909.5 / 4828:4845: 0.98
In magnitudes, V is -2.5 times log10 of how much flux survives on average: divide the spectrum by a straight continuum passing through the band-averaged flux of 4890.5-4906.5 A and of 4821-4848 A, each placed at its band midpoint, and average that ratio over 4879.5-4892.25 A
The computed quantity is -0.05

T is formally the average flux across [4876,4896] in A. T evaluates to 8.53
